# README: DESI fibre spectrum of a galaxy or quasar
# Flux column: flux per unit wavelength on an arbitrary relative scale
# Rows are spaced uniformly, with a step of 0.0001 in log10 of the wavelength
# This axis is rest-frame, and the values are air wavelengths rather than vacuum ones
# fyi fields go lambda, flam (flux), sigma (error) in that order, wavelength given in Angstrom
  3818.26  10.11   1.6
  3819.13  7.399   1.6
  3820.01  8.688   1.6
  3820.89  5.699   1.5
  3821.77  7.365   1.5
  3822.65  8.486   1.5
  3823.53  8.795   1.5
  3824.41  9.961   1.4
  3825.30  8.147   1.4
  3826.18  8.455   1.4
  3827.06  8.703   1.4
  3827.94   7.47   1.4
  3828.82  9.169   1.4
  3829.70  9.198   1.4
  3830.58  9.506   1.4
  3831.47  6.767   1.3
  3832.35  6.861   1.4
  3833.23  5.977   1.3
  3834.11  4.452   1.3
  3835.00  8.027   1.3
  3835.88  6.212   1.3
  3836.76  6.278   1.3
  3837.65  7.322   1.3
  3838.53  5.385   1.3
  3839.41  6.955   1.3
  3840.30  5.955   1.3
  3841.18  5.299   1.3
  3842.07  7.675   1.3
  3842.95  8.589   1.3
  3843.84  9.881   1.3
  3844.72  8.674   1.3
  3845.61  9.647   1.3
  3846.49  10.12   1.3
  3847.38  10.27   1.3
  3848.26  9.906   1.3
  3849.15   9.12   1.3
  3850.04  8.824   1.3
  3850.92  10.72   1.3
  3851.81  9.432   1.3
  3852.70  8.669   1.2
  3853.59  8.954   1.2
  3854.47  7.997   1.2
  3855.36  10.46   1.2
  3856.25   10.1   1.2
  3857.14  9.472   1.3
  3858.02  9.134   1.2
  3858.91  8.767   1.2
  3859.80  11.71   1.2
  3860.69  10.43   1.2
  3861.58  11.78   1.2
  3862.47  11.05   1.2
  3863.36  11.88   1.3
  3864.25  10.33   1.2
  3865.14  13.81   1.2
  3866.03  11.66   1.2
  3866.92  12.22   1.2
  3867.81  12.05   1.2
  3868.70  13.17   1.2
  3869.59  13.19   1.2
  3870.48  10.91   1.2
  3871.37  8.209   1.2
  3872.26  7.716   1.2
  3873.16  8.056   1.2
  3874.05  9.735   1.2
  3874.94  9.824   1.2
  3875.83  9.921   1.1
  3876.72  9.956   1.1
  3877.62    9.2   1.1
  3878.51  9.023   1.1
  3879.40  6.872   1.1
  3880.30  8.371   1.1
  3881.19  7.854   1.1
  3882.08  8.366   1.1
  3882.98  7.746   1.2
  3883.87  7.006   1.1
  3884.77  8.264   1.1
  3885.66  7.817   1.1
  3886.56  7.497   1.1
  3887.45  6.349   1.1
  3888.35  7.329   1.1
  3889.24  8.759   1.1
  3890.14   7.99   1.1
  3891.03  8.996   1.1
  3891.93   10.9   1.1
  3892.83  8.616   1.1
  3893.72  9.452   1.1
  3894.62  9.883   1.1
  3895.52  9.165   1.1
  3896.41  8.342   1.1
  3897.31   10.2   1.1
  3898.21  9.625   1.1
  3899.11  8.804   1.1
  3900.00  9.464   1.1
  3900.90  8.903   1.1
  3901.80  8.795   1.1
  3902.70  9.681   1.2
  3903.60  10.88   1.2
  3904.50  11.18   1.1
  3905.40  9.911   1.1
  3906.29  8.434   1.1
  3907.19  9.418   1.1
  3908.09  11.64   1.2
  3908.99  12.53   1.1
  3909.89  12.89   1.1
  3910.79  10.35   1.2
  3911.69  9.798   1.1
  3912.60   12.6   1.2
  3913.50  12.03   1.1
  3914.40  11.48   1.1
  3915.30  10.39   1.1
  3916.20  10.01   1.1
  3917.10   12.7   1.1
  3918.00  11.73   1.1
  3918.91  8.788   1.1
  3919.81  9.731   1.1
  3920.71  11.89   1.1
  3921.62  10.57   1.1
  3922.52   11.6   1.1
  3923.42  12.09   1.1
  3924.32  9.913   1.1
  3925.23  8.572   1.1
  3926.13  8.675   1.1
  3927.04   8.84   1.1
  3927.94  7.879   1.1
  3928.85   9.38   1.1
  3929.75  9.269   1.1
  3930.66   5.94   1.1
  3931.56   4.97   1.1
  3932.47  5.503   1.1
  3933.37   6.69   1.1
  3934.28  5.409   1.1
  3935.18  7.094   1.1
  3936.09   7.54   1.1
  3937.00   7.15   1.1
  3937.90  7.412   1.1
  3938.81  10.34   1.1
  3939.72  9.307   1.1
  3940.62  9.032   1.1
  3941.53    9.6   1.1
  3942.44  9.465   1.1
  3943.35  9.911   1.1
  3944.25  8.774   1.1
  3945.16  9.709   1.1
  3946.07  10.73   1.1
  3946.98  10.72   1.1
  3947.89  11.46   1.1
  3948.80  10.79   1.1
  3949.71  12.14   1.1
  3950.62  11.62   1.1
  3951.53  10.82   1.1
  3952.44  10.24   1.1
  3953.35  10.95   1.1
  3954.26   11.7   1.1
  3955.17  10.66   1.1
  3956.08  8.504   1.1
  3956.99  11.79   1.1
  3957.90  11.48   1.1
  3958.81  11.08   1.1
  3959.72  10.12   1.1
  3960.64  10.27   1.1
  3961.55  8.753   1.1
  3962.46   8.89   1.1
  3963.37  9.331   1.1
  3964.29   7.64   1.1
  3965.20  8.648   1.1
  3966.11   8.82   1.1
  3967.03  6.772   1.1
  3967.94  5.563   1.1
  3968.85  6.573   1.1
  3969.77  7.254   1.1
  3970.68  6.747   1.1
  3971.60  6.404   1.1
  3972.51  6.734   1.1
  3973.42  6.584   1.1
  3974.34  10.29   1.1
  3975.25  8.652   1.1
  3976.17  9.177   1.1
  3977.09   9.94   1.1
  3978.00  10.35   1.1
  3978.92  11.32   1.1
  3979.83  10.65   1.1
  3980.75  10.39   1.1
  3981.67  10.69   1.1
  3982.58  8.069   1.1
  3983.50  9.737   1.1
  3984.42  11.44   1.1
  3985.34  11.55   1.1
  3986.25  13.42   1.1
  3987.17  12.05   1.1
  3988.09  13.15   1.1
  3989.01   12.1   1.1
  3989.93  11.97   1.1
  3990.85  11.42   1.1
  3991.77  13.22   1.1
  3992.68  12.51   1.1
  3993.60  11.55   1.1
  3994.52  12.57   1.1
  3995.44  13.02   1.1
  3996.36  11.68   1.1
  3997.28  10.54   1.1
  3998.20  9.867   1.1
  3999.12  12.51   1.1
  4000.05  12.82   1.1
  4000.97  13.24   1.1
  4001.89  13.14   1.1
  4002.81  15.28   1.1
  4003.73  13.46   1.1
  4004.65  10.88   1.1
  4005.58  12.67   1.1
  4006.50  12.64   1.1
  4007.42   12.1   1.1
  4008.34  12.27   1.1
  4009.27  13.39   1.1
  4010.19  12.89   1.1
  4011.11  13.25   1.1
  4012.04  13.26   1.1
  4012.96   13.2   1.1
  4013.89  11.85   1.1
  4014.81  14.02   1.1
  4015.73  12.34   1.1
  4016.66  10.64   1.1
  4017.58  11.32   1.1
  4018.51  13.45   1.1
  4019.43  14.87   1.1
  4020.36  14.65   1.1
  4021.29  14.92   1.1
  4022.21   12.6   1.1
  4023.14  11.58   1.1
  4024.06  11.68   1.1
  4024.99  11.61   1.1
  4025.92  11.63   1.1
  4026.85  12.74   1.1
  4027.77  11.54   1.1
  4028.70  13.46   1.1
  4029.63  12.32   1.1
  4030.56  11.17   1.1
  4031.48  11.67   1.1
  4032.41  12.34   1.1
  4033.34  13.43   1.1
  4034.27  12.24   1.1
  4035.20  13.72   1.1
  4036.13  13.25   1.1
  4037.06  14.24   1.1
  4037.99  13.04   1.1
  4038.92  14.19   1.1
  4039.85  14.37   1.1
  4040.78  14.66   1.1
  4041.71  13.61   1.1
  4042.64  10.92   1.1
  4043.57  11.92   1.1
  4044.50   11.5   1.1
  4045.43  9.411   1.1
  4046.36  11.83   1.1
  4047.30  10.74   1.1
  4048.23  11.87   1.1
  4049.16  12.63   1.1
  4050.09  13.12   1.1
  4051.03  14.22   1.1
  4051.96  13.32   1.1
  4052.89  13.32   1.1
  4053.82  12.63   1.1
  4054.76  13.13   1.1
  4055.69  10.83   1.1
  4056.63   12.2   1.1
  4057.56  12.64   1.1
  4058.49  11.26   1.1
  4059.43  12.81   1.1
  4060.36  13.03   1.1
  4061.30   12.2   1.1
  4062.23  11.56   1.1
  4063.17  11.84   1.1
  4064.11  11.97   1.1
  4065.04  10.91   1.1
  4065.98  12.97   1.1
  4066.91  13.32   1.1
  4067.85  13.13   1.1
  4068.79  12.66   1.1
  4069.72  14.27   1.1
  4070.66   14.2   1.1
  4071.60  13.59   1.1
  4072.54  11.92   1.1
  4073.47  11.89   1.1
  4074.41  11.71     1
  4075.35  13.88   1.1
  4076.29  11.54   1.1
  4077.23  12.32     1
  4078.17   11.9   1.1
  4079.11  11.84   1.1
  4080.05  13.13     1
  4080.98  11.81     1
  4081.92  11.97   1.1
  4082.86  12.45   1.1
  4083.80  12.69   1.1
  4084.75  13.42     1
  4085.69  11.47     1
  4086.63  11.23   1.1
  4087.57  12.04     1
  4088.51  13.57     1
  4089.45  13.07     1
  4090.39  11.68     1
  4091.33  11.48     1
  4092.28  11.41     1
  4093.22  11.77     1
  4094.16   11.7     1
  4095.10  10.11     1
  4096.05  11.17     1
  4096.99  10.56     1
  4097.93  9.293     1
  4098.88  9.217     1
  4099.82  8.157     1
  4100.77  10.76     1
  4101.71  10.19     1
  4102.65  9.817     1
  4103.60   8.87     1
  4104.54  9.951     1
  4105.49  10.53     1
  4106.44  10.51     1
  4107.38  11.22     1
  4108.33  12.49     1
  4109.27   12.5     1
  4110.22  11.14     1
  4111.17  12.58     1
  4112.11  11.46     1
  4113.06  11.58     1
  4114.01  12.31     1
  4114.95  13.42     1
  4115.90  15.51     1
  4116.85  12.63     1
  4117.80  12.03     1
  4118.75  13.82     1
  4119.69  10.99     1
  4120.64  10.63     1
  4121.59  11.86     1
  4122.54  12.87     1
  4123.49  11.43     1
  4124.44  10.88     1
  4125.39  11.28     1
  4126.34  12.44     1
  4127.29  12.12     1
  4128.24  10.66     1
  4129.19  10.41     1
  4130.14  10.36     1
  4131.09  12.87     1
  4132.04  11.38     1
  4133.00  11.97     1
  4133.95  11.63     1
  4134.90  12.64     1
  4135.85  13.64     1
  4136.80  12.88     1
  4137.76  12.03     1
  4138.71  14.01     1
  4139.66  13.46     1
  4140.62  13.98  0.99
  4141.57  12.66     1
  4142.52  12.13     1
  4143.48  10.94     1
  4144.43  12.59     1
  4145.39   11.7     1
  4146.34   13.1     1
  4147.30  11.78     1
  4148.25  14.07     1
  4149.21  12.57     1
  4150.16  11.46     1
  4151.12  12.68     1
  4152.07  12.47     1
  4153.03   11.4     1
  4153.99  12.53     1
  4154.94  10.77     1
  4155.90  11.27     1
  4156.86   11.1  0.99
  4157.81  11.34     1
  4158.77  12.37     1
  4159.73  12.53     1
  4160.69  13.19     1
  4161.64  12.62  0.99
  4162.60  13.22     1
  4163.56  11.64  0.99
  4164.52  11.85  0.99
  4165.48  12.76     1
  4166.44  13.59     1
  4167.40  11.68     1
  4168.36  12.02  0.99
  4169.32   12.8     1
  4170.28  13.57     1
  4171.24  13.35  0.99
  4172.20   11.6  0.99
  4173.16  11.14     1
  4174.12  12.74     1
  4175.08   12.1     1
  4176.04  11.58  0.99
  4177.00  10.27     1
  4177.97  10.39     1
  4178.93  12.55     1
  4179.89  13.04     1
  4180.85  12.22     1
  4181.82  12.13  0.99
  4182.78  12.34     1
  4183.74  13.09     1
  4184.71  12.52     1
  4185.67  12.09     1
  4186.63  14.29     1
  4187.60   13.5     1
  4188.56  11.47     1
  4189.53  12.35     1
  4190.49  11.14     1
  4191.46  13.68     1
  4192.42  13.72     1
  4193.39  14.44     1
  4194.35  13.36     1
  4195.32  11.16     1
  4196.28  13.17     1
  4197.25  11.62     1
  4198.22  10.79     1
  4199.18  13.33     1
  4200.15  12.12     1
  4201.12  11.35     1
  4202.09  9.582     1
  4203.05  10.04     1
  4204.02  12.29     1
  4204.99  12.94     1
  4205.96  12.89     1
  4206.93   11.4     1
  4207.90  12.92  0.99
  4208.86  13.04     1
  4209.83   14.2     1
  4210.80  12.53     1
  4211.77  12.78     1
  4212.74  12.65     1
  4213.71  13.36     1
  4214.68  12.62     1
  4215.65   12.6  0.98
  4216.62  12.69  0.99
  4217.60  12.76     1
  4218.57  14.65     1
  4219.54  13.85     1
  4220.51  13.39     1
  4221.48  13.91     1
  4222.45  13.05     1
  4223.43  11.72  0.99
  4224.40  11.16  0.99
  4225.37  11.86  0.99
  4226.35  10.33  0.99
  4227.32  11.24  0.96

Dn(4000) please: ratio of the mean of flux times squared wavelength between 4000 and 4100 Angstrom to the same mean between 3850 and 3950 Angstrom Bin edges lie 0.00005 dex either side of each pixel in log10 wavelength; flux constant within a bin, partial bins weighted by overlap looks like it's 1.40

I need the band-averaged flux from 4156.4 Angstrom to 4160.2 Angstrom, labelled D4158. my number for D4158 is 11.8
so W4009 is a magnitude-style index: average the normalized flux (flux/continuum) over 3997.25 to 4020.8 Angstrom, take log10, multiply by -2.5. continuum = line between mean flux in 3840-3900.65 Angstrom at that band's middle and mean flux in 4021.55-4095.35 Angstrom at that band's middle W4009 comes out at -0.101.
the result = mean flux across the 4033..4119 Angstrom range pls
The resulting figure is 12.1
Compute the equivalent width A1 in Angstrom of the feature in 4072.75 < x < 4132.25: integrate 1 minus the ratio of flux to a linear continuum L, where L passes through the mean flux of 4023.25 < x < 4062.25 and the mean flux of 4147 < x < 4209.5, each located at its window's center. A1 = 3.69 Angstrom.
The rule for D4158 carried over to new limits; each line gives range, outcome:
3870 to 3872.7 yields 9.02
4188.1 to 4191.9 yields 12.1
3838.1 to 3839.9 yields 6.16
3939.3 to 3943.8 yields 9.47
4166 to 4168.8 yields 12.4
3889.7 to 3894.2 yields 9.2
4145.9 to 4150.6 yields 12.6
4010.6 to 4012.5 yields 13.2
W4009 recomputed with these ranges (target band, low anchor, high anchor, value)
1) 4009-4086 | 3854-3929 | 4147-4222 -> -0.125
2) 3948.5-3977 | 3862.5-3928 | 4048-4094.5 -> 0.178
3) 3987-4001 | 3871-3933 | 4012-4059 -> -0.047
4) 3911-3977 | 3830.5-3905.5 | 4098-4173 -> 0.063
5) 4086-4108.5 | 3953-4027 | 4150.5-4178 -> 0.084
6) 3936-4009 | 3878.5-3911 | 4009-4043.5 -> 0.094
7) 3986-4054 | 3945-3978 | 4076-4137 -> -0.220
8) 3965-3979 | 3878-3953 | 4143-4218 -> 0.241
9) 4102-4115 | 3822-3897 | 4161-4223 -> 0.037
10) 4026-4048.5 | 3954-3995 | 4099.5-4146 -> -0.167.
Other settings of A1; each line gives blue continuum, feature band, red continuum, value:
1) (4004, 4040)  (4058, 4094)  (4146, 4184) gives 0.5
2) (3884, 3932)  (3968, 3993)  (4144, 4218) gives 0.9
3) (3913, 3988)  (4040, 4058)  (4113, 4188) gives -2.5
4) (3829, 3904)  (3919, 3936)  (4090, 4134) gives 1.9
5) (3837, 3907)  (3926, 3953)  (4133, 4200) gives 3.0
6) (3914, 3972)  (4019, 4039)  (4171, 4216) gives -4.8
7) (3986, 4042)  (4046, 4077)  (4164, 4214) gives 0.2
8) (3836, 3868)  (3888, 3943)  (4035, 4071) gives 5.1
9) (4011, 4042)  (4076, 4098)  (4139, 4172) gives 1.4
